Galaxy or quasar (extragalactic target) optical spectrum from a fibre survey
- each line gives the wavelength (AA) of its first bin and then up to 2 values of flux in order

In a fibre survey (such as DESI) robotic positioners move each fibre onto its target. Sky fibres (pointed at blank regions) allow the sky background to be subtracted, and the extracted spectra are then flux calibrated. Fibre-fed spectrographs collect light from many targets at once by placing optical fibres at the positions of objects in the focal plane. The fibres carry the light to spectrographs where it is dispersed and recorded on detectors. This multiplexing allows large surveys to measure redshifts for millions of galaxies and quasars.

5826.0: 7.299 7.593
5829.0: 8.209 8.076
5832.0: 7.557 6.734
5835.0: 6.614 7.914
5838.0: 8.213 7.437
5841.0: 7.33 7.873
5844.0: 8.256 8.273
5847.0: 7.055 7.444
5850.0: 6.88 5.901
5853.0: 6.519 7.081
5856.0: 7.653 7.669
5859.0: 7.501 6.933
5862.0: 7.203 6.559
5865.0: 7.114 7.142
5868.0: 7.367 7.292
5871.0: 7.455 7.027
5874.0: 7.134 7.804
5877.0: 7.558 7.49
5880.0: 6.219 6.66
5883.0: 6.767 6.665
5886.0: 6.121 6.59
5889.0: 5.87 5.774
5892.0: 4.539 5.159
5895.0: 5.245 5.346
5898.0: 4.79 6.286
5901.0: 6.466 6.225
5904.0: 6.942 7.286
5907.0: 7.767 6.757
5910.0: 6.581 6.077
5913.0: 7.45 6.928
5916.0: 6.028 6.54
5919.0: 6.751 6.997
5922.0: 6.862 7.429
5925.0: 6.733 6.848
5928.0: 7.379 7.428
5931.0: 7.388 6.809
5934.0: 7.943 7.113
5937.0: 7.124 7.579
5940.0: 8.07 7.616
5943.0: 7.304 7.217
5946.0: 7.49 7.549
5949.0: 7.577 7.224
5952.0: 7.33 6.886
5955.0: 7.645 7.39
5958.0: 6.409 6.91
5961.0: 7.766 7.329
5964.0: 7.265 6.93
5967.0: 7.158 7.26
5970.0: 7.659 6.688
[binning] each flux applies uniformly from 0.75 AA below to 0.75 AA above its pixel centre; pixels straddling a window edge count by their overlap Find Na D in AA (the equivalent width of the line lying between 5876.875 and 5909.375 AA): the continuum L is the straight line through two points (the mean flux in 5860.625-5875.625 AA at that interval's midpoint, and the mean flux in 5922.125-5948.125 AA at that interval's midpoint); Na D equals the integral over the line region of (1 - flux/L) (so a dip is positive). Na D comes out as 4.32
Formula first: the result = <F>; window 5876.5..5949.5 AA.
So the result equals 6.76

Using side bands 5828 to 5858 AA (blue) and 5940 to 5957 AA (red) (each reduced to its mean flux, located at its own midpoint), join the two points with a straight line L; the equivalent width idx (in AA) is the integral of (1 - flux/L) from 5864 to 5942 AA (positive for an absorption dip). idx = 6.80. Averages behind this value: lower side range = 7.43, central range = 6.78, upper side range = 7.41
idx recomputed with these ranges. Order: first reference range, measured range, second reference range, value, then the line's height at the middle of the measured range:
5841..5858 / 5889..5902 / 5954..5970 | 3.2 AA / 7.28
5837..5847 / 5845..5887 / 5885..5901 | -1.9 AA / 6.8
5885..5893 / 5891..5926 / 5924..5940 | 0.4 AA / 6.46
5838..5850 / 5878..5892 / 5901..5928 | 1.6 AA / 7.18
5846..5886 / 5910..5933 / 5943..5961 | 0.9 AA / 7.19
